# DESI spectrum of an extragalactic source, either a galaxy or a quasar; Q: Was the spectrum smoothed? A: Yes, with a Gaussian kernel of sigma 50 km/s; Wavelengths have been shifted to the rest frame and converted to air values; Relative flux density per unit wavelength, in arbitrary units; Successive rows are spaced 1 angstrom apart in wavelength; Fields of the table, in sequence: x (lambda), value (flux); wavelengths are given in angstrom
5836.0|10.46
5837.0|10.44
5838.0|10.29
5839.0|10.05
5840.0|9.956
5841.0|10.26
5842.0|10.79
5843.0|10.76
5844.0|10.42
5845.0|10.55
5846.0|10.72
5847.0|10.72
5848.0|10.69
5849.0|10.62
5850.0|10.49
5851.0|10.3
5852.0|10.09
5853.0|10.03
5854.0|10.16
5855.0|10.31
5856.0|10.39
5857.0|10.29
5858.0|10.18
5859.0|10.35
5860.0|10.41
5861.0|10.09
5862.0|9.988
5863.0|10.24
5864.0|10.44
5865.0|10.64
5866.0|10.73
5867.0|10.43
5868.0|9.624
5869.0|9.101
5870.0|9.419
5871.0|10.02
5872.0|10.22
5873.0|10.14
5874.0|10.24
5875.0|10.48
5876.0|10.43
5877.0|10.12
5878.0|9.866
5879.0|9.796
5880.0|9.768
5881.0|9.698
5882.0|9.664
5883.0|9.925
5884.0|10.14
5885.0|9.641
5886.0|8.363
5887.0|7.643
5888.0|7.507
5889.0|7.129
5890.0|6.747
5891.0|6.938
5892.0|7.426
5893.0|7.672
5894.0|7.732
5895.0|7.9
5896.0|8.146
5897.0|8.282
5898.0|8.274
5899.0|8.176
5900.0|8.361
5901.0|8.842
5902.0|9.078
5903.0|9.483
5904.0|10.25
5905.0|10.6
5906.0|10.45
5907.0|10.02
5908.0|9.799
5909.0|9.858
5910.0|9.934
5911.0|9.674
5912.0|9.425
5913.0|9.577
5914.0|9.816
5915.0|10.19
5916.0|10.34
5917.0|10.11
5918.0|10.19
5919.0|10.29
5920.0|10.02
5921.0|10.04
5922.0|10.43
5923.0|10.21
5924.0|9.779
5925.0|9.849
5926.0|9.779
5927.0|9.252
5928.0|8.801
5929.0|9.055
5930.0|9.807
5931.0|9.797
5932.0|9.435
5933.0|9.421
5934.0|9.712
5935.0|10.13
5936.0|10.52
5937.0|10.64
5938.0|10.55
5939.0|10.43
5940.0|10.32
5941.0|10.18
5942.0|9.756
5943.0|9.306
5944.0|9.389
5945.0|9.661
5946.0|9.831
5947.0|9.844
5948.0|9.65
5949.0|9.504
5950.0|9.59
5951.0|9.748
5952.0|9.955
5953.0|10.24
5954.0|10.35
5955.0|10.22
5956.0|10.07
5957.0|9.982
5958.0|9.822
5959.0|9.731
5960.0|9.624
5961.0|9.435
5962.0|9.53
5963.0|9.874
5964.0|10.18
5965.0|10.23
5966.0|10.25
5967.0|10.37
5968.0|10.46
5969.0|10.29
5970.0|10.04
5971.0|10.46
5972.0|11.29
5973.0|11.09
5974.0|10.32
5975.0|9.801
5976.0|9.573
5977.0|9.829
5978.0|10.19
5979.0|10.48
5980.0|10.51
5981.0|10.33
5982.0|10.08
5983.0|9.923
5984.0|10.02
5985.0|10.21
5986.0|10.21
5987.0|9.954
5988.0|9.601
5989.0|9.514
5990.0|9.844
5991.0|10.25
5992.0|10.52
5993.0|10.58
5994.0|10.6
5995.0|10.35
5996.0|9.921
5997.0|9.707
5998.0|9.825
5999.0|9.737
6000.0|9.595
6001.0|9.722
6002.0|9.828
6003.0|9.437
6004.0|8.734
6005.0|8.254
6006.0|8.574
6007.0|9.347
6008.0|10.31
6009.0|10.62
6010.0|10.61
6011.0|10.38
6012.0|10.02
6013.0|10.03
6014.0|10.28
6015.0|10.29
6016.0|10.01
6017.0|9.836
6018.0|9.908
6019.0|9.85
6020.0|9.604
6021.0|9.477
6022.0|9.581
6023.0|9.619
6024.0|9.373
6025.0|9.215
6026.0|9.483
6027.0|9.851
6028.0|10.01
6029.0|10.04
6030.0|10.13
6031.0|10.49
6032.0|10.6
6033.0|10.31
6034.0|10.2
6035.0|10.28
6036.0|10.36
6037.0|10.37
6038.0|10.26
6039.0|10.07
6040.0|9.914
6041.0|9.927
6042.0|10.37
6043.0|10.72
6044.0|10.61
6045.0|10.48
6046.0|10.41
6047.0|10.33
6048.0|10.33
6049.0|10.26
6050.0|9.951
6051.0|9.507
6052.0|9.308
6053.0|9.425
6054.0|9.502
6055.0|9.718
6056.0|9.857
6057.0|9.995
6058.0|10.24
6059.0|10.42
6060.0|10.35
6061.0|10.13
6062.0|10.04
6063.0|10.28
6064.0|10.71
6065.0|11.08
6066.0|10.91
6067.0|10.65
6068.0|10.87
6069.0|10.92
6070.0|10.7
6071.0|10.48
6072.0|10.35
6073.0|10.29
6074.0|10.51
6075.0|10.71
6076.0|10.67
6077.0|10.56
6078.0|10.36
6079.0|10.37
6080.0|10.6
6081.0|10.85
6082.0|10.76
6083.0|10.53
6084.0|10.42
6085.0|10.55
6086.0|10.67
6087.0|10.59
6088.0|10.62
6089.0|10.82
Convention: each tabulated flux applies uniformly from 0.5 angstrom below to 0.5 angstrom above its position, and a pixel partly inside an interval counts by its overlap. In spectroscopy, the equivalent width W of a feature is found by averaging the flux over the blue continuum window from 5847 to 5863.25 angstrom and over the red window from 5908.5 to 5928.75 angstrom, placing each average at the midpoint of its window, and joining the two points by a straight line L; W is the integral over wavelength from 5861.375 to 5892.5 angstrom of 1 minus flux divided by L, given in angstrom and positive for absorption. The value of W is 2.21 angstrom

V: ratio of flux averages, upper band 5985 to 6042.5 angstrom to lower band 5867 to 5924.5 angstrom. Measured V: 1.1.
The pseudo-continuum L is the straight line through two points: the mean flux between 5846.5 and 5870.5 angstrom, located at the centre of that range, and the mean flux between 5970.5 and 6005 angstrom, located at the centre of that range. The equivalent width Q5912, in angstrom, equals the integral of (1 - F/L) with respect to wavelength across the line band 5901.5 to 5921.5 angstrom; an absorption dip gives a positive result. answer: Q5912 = 0.4 angstrom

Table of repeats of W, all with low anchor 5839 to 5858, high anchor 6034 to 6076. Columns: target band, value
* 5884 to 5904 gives 4.2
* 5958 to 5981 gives 0.4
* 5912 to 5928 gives 0.7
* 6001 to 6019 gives 0.9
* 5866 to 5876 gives 0.4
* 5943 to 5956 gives 0.7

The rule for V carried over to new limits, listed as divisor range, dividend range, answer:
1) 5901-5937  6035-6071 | 1.04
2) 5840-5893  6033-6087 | 1.05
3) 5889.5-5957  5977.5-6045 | 1.05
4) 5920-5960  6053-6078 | 1.05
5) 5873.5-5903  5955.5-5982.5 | 1.16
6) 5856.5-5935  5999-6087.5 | 1.07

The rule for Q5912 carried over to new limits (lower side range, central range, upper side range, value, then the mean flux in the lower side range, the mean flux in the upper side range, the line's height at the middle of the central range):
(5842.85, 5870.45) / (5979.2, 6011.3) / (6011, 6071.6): 0.8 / 10.3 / 10.1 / 10.2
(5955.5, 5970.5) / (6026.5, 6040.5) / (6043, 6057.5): -0.3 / 9.99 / 10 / 10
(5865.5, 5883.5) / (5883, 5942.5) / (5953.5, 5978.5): 4.0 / 9.98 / 10.1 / 10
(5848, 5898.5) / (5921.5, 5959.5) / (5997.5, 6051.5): -0.6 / 9.5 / 9.95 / 9.7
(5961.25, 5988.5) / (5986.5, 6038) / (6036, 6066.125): 1.4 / 10.2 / 10.2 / 10.2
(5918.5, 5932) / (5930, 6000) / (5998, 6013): -2.3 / 9.76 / 9.67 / 9.72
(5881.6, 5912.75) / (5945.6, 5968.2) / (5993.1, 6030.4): -1.5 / 8.81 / 9.8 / 9.32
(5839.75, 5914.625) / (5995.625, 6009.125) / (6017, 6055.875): 0.6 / 9.63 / 9.99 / 9.92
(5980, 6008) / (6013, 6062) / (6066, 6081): 1.0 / 9.82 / 10.6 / 10.2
